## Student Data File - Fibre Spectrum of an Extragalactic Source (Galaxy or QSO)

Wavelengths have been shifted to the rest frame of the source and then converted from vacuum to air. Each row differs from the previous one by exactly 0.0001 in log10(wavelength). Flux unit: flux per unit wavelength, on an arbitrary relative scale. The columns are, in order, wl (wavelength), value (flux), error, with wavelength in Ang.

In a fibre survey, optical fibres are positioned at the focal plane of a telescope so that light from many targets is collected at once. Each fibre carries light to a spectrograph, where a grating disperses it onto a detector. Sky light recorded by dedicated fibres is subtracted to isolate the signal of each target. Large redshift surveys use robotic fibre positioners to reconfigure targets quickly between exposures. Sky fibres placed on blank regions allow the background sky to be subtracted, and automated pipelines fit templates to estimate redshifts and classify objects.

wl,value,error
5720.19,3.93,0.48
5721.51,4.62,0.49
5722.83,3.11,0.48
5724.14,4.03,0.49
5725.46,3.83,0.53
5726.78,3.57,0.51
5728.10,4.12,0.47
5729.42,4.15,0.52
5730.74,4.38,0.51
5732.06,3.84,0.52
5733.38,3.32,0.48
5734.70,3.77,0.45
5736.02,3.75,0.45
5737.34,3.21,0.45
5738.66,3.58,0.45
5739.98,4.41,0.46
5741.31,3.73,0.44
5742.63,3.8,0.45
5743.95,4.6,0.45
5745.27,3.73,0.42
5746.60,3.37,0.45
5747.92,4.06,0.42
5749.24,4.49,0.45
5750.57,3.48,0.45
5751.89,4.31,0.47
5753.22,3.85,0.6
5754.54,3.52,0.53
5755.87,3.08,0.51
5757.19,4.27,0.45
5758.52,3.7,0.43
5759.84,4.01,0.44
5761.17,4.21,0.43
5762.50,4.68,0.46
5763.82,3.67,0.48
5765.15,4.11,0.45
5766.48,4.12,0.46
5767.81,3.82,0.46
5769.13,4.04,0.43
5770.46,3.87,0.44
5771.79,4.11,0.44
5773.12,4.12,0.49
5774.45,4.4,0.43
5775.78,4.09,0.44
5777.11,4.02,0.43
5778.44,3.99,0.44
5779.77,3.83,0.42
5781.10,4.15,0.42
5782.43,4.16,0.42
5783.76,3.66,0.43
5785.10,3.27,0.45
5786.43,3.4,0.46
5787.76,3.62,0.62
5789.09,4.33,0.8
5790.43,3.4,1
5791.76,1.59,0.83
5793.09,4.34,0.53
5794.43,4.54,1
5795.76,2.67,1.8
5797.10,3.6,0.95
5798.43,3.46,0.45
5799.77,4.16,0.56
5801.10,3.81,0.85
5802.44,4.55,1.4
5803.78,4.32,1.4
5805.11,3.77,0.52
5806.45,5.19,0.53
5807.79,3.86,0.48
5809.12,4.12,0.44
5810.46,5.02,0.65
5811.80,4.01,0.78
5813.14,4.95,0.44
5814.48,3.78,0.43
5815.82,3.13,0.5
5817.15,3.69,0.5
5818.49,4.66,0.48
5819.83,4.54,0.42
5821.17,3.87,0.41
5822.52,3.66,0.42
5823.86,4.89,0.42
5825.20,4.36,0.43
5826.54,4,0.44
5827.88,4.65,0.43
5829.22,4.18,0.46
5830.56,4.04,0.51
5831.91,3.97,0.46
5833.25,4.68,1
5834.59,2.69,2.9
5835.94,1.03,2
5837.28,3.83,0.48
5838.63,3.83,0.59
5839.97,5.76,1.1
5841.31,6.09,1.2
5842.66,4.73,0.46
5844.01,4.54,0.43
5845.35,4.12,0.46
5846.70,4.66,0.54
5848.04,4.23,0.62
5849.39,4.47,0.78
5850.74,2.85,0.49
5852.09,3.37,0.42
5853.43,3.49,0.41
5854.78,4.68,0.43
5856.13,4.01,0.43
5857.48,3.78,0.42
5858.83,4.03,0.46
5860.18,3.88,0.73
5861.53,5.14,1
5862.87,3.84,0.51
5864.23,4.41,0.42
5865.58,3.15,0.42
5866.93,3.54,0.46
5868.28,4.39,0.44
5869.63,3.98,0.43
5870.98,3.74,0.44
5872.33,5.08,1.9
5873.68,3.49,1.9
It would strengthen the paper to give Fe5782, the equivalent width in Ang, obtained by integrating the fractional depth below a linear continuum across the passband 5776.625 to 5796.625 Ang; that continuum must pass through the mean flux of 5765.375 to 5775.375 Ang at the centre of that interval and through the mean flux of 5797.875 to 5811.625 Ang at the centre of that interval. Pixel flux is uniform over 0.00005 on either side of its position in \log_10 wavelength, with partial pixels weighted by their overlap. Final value 2.3 Ang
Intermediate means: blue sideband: 4.07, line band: 3.66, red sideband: 4.22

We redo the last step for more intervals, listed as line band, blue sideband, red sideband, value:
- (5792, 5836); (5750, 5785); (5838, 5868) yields 0.79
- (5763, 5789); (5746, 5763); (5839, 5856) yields 0.62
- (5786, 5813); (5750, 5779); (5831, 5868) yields 0.59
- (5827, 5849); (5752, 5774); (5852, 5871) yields -1.15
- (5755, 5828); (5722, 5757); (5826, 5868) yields -0.85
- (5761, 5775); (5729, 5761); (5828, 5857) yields -0.70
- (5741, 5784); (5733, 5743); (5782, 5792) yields -4.57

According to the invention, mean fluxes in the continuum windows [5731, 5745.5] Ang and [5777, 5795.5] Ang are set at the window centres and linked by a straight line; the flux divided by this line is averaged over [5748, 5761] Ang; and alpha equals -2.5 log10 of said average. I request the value -0.03 mag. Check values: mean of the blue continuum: 3.81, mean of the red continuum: 3.7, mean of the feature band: 3.88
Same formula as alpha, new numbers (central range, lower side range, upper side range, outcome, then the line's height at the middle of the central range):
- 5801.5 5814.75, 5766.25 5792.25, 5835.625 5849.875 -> -0.08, 4.07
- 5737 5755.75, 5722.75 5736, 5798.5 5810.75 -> 0.02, 3.93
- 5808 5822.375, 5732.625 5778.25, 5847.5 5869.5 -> -0.06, 3.94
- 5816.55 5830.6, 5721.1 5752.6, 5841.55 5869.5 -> -0.05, 4.04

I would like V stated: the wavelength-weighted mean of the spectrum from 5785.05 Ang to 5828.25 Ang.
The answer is 3.98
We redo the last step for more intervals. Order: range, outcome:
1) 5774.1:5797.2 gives 3.72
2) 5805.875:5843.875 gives 4.19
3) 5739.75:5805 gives 3.88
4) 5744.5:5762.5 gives 3.89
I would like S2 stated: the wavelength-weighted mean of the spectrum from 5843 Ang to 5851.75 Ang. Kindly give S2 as 4.14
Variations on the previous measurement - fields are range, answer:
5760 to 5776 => 4.1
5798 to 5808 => 4.17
